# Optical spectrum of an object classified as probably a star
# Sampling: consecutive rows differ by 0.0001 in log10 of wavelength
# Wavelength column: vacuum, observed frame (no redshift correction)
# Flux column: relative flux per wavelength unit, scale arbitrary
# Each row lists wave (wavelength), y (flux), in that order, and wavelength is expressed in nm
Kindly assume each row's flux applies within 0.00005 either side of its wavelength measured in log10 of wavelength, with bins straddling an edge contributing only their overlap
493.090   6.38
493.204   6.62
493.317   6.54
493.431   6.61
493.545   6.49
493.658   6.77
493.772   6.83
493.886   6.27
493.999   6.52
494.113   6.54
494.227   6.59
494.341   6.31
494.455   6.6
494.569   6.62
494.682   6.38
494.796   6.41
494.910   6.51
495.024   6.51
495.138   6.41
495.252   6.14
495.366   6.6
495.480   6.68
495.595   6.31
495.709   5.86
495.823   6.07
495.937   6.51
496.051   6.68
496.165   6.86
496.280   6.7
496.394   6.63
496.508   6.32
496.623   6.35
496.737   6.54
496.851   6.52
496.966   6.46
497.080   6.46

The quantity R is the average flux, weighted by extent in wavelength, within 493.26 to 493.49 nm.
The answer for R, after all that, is 6.57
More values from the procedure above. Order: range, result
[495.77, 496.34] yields 6.57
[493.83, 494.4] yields 6.45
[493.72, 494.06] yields 6.54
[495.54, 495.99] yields 6.19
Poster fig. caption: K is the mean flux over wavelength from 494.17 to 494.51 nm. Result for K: 6.49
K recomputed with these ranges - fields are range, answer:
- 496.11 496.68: 6.56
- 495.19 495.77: 6.31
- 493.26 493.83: 6.65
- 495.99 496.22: 6.78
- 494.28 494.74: 6.48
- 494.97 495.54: 6.46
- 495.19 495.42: 6.37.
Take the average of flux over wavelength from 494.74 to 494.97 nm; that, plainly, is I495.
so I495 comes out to 6.46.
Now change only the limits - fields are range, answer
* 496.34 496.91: 6.47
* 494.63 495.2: 6.44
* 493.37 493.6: 6.53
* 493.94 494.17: 6.54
